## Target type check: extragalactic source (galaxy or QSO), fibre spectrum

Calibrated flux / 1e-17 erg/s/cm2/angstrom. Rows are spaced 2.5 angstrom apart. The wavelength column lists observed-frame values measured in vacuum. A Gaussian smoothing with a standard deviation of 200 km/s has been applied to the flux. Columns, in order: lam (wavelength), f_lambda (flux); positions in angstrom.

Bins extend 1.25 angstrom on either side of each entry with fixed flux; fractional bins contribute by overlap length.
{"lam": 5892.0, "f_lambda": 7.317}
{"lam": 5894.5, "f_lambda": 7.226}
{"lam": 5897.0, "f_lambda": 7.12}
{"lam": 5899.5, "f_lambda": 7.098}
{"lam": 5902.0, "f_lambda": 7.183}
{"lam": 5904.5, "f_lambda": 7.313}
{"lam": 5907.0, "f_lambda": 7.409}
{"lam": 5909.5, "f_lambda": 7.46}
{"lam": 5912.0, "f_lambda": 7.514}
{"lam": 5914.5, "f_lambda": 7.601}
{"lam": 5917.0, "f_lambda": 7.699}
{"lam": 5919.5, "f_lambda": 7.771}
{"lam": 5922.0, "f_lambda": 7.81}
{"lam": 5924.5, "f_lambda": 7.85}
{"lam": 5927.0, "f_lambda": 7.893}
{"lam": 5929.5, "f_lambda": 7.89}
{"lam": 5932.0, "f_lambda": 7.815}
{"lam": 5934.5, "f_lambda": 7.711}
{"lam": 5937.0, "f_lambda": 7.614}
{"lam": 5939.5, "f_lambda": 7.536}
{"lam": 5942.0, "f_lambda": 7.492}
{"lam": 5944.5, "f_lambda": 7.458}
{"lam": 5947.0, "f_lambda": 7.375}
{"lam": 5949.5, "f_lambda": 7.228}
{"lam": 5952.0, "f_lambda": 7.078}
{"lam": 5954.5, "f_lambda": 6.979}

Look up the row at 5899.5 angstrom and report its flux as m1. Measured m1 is 7.098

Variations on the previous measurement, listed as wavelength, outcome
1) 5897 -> 7.12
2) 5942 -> 7.492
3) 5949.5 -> 7.228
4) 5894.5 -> 7.226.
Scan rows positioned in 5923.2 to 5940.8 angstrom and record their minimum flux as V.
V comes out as 7.536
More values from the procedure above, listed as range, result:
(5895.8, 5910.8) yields 7.098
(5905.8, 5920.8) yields 7.409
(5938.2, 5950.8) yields 7.228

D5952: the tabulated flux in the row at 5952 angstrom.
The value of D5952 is 7.078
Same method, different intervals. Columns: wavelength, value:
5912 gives 7.514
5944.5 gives 7.458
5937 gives 7.614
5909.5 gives 7.46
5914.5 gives 7.601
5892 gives 7.317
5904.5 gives 7.313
